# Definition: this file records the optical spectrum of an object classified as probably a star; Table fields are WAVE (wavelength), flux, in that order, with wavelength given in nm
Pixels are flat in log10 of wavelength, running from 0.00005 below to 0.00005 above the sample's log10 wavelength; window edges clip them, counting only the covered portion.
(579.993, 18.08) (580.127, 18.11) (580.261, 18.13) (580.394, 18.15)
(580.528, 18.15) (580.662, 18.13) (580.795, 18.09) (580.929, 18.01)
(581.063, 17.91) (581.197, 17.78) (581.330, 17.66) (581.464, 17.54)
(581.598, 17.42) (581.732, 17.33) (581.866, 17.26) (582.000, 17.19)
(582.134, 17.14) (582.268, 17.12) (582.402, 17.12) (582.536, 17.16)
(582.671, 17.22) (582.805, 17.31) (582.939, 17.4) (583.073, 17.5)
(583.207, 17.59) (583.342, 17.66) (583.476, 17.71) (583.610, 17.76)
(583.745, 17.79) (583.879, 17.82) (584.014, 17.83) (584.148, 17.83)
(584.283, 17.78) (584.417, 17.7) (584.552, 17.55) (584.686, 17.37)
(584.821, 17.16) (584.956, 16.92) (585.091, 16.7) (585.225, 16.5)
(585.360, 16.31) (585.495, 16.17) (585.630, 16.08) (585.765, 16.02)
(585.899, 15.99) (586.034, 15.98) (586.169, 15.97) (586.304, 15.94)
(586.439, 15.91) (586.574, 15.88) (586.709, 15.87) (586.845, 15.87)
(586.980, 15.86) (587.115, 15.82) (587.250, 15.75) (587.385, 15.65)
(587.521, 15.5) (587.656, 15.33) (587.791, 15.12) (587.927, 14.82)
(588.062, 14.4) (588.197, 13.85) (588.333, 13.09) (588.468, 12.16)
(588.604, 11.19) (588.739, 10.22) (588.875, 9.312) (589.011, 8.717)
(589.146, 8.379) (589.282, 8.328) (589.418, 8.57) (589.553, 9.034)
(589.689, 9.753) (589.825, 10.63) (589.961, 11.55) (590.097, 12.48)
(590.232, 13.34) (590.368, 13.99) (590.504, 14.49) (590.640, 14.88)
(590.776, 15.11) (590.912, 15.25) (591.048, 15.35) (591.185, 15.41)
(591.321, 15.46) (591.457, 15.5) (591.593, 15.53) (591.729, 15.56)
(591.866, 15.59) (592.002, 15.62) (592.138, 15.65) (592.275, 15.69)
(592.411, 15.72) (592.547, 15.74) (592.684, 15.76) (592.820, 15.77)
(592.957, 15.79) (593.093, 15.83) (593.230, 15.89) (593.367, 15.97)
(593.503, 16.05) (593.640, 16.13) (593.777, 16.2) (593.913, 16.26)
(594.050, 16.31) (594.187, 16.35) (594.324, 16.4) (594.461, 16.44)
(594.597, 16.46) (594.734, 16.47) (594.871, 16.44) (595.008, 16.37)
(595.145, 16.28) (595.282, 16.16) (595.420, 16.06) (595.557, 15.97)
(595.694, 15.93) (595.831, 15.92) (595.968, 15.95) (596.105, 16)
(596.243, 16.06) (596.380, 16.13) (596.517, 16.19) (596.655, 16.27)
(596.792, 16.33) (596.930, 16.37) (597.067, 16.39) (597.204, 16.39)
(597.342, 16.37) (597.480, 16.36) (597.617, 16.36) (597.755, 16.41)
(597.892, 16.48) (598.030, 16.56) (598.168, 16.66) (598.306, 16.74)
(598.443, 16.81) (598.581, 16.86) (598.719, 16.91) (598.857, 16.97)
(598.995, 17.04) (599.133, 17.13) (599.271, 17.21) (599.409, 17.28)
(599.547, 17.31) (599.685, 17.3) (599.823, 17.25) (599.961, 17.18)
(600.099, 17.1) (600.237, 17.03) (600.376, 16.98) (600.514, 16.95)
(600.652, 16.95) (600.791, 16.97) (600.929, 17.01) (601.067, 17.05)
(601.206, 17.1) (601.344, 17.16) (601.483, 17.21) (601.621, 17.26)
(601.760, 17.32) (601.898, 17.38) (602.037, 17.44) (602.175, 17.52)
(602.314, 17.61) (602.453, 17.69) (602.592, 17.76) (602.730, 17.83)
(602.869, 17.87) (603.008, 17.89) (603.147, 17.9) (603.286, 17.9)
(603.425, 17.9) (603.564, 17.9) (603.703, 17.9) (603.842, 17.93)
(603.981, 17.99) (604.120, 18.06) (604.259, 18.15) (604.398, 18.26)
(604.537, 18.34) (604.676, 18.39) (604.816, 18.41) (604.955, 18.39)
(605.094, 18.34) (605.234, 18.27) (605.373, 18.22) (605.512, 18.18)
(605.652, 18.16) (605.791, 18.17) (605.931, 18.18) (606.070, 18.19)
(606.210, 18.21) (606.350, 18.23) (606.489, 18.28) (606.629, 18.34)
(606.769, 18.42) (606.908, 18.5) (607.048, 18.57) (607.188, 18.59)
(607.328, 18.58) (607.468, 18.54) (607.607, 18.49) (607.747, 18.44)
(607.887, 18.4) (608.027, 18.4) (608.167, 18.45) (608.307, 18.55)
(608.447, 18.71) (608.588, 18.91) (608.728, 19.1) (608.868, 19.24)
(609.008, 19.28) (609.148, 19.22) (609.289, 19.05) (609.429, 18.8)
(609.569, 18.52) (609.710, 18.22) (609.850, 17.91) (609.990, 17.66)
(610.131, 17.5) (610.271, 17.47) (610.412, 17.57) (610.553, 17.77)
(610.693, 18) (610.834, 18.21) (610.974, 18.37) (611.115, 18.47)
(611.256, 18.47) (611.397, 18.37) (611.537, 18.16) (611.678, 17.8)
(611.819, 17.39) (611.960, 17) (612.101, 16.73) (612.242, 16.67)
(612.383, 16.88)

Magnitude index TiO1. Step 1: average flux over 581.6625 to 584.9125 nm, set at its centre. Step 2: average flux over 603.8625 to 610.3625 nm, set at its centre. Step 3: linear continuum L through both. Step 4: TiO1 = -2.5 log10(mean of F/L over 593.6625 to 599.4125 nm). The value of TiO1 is 0.10 mag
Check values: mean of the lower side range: 17.5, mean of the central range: 16.4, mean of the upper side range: 18.4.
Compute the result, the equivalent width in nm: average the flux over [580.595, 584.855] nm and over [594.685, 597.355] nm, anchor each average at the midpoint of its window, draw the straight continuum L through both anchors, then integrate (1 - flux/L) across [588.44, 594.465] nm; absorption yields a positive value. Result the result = 0.96 nm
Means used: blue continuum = 17.6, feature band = 14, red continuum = 16.2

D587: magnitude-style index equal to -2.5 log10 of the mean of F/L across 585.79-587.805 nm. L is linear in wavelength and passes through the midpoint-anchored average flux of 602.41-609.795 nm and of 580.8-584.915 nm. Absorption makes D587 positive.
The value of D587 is 0.12 mag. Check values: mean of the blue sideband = 17.5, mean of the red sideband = 18.3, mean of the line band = 15.8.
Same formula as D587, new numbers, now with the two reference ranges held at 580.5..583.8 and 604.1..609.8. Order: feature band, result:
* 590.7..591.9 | 0.163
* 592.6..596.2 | 0.121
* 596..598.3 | 0.112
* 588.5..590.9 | 0.497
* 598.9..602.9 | 0.061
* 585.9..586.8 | 0.116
